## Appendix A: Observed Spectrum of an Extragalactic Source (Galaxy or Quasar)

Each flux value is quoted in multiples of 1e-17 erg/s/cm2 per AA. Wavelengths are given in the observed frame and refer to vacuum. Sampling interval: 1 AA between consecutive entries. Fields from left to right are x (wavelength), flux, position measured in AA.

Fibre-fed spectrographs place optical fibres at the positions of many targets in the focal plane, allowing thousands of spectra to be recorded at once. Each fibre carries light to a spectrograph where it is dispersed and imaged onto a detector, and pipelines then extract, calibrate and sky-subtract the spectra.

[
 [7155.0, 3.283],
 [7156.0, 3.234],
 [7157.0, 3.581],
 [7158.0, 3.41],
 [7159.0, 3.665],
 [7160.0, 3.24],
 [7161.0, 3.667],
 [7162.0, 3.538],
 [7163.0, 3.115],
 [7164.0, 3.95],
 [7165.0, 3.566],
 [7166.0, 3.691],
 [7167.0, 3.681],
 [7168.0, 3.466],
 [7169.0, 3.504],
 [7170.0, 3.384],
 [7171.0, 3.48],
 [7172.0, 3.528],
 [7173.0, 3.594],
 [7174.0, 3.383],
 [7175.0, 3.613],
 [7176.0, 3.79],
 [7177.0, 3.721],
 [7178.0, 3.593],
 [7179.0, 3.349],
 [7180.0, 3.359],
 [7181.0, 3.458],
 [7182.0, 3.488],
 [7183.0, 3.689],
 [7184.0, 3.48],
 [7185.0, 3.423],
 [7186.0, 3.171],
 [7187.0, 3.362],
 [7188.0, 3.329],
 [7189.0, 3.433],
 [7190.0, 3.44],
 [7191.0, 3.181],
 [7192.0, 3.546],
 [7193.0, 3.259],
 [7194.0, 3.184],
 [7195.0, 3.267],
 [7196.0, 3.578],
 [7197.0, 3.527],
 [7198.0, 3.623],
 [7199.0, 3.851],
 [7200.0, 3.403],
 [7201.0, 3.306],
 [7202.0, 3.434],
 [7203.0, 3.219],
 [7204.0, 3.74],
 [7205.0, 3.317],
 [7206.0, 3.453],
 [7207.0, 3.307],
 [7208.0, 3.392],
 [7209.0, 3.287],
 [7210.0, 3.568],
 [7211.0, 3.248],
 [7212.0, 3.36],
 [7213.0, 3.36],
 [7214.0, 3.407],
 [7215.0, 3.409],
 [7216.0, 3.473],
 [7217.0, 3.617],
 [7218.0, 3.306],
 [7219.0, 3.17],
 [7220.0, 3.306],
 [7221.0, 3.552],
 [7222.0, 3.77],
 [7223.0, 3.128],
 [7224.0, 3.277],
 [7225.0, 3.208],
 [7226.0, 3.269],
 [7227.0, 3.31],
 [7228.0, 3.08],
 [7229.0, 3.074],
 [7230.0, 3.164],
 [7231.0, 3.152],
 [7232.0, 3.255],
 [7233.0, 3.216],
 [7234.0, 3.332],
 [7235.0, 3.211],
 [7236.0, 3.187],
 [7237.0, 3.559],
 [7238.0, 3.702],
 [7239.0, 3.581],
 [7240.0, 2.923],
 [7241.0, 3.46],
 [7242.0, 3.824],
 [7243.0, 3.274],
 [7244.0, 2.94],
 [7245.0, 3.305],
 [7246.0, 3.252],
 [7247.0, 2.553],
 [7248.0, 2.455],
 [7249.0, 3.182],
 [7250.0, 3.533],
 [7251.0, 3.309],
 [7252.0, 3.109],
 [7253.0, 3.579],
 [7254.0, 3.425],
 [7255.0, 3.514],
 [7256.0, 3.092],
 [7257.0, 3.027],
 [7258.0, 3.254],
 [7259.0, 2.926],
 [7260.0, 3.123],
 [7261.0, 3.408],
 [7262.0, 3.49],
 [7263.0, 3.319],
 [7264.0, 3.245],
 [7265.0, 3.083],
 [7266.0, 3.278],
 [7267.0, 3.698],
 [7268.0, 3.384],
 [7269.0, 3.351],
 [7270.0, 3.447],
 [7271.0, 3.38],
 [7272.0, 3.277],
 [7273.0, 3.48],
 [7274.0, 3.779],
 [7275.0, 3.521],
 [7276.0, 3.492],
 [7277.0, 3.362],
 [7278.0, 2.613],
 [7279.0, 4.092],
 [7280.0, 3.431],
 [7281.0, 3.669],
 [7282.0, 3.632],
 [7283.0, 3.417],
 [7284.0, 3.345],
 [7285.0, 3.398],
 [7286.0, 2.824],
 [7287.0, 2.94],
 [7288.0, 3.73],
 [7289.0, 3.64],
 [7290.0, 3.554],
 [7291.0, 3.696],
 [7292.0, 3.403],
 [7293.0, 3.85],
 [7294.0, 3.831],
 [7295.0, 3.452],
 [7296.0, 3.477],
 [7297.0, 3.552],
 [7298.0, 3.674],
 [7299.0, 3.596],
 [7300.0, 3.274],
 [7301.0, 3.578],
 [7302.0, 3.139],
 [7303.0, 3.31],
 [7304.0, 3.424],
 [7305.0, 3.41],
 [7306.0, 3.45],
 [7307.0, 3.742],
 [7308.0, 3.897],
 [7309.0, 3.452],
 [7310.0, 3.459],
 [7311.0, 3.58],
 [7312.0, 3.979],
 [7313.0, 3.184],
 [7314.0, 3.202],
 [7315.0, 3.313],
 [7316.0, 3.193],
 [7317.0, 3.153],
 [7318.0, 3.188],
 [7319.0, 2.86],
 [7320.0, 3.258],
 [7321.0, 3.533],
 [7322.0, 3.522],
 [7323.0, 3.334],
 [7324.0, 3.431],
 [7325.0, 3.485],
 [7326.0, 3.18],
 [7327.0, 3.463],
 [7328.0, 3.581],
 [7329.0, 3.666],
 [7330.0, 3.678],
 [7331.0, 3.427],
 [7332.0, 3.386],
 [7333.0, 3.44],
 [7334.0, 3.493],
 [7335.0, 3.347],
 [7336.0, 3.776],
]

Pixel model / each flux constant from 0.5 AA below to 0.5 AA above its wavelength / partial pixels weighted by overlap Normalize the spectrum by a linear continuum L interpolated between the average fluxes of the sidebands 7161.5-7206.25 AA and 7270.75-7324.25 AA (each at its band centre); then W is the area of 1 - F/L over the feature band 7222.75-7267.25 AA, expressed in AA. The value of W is 2.7 AA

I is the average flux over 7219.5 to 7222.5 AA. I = 3.54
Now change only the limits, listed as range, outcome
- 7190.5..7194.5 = 3.29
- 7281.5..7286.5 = 3.32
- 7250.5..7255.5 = 3.39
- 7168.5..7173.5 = 3.5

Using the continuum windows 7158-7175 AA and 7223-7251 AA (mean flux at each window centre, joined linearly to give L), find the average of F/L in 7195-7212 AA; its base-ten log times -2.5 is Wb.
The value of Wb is -0.02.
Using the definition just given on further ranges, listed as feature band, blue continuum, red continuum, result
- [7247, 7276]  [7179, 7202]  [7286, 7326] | 0.044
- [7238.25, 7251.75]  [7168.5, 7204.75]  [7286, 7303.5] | 0.088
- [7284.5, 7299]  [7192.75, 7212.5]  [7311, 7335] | -0.033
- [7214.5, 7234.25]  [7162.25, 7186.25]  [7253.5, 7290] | 0.045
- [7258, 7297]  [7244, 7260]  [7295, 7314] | -0.031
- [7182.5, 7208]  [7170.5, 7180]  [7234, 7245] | 0.022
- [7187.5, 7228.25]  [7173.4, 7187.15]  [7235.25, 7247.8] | 0.002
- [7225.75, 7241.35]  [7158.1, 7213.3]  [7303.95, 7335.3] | 0.056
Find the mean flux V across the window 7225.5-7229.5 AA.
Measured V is 3.18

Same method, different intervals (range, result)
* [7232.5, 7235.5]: 3.25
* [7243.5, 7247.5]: 3.01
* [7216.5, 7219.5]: 3.36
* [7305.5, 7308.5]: 3.7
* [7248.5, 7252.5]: 3.28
